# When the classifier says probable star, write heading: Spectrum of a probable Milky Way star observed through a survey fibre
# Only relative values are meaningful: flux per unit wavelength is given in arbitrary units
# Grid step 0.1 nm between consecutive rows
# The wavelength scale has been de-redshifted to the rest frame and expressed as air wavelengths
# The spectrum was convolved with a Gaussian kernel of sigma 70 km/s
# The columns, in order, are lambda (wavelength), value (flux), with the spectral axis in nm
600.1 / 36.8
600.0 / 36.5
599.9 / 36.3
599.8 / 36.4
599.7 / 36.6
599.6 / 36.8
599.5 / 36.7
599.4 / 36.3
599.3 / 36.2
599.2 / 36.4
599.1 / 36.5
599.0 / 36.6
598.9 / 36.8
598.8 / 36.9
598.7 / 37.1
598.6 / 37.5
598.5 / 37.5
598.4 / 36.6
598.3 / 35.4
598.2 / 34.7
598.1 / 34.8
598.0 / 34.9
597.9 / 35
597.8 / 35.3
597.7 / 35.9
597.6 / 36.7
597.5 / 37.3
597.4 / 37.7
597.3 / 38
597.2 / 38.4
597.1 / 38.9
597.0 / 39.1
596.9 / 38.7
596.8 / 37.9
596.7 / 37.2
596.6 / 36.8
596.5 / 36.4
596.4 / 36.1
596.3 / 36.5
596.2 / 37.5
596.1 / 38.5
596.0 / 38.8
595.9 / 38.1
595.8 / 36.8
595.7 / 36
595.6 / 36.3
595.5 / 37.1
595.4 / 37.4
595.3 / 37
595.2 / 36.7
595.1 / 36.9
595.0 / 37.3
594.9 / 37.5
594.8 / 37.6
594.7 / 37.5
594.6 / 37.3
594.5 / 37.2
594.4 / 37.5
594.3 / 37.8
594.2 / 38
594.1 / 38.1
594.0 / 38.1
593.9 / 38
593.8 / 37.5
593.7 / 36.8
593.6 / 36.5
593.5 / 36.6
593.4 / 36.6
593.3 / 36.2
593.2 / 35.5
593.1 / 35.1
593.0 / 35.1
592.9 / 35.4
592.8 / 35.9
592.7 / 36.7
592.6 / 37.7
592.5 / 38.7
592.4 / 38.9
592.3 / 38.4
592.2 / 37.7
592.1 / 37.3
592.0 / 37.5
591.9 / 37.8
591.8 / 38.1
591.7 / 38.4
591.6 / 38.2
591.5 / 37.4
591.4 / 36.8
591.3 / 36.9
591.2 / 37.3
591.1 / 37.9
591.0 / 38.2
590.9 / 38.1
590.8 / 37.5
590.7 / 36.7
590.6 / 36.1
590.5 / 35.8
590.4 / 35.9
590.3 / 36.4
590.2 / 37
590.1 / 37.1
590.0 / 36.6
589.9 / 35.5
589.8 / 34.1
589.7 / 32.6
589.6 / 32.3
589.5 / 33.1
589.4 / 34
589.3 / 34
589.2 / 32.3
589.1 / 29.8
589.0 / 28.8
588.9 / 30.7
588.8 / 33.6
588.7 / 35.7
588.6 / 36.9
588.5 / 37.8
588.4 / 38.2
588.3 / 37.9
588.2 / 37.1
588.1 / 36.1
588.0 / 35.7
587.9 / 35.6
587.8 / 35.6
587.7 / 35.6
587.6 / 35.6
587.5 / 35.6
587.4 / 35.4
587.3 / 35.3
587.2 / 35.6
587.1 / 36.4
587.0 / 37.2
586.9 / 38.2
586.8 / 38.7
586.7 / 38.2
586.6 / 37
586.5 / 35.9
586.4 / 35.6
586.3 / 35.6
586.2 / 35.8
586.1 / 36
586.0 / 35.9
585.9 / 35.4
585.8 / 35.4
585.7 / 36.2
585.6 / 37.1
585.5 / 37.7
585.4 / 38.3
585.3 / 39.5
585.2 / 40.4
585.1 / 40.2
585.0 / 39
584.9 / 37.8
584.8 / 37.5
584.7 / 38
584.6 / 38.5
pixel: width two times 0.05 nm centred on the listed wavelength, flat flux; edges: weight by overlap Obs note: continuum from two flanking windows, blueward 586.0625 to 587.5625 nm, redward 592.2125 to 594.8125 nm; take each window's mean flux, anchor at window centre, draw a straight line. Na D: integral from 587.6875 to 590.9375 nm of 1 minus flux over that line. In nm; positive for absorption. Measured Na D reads 0.14 nm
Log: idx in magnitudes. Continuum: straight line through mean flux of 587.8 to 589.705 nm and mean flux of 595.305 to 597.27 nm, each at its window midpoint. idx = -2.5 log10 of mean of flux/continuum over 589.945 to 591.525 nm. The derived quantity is -0.05 mag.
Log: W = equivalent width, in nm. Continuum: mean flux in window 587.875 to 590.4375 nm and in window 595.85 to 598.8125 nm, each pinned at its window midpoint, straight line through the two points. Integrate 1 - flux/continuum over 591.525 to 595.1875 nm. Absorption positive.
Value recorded -0.14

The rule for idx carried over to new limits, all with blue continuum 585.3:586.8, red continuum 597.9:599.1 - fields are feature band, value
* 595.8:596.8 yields -0.03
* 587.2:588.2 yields 0.03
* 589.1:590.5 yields 0.06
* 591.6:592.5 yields -0.05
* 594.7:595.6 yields -0.02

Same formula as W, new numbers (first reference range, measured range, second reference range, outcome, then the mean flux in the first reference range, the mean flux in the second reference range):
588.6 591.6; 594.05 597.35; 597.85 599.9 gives -0.146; 35.2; 36.3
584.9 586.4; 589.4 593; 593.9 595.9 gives 0.059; 37.3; 37.3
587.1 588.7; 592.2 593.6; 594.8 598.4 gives -0.002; 36.3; 37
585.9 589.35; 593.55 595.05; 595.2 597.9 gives -0.027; 35.6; 37.3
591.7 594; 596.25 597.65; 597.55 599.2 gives -0.045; 37.1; 36.1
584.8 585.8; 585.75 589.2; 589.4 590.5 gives 0.104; 38.3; 35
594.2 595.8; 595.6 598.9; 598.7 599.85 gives -0.009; 37.2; 36.6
